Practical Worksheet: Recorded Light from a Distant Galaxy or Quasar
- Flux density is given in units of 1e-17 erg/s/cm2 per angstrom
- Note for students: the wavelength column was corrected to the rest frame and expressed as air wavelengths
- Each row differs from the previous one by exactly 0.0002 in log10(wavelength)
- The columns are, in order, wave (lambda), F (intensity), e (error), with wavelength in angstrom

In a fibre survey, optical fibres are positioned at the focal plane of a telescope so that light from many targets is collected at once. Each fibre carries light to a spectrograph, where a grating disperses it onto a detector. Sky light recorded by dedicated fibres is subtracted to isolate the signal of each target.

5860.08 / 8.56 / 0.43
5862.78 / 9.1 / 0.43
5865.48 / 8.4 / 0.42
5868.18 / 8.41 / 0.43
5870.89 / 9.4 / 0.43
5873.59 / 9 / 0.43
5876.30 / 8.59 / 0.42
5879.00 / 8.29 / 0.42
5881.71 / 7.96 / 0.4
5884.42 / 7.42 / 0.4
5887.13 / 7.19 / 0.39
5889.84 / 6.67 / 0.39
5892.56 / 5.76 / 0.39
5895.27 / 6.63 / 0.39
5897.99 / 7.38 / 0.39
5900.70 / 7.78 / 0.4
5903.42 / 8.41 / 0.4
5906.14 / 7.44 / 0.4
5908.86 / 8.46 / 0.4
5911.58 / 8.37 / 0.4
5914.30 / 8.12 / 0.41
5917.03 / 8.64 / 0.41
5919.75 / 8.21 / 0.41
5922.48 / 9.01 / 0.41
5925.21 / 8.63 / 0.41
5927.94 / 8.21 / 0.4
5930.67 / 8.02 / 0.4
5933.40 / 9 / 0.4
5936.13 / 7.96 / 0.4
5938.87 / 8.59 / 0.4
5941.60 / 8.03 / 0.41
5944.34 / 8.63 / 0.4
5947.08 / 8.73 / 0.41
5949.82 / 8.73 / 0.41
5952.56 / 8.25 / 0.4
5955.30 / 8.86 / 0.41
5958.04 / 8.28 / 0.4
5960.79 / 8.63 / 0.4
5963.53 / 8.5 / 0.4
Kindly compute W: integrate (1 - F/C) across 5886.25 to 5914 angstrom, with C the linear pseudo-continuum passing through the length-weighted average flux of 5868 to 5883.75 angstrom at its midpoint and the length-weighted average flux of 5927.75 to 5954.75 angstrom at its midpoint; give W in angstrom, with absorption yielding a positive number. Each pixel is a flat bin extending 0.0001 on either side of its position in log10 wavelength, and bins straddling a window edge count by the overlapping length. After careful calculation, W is 3.51 angstrom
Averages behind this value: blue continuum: 8.57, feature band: 7.44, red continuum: 8.44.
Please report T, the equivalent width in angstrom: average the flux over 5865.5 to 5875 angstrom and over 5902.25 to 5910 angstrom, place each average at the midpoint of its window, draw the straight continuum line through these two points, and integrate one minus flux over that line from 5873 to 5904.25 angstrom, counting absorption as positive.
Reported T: 3.4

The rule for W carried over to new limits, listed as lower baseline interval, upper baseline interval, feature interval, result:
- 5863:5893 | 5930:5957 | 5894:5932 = 0.8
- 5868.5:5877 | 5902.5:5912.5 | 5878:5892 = 2.1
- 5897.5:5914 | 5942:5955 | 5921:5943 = -0.2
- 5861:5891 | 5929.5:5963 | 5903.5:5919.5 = 0.3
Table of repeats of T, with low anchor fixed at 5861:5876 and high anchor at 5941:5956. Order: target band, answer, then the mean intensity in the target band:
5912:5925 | 0.23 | 8.5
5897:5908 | 1.15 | 7.8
